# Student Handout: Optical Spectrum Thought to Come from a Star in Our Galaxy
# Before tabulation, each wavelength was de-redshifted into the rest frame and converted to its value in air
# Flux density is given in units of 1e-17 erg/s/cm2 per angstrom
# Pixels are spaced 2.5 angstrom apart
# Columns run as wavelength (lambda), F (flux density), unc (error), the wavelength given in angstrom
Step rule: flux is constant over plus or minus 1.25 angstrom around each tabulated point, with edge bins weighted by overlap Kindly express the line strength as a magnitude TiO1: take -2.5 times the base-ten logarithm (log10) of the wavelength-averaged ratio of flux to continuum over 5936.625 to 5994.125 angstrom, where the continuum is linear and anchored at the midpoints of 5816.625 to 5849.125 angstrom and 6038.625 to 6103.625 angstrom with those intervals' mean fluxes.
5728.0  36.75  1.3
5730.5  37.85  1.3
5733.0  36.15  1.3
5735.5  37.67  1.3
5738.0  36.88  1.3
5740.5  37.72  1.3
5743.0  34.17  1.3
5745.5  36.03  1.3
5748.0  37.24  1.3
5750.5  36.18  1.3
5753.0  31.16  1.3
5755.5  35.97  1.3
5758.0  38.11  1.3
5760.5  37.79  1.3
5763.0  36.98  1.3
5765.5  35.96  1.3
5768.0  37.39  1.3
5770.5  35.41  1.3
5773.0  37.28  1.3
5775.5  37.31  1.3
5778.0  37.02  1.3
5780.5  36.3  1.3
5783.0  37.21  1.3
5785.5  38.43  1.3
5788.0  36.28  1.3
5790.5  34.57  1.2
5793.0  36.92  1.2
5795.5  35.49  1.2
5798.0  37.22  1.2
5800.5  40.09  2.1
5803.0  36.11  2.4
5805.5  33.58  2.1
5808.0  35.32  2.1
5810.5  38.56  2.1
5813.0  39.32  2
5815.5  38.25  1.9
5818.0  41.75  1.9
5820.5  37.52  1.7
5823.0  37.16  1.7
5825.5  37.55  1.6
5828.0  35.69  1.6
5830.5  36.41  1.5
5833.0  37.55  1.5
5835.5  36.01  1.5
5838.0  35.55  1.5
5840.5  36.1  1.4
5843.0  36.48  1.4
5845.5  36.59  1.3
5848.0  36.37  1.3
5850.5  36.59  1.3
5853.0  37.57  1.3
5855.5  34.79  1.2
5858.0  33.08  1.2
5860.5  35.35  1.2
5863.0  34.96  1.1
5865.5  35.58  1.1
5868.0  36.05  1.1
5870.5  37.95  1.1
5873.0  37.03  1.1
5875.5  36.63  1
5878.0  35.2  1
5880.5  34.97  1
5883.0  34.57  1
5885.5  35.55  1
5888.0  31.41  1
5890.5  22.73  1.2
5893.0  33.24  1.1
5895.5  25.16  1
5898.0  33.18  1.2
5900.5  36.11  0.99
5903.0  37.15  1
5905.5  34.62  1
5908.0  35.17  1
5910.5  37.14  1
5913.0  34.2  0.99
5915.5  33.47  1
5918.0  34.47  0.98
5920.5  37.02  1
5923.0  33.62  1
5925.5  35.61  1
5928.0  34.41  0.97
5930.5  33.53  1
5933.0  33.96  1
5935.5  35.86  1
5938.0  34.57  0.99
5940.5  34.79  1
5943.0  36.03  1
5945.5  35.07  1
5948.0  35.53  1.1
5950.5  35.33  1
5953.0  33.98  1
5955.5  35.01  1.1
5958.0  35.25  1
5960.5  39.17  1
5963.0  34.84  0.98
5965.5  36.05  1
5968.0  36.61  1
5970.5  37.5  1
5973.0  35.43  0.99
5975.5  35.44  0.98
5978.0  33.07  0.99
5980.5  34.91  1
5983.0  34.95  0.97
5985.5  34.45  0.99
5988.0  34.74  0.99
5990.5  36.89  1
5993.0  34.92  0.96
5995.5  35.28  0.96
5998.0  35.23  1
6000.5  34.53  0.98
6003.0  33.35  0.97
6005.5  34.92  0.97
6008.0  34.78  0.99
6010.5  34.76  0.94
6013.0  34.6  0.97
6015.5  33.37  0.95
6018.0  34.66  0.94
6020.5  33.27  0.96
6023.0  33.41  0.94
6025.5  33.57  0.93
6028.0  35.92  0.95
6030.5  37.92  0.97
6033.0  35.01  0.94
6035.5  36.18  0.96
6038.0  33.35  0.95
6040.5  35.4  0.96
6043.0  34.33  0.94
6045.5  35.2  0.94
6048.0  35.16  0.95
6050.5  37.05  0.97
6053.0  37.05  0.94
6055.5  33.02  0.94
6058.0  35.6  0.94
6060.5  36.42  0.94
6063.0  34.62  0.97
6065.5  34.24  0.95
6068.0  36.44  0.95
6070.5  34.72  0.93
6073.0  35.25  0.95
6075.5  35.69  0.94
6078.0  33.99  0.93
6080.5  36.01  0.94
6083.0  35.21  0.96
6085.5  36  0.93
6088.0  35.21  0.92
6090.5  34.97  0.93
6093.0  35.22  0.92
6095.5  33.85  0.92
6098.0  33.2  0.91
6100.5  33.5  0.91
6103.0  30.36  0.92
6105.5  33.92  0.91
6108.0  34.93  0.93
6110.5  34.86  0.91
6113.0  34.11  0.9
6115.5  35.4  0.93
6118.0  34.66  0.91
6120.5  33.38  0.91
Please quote 0.01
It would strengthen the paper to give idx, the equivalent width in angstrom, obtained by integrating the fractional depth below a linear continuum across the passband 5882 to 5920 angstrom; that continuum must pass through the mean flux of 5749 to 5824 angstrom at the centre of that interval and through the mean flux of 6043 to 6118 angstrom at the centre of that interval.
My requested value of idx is 3.0 angstrom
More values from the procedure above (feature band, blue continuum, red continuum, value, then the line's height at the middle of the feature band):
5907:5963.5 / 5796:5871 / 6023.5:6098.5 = 1.4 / 36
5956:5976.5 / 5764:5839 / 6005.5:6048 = -0.5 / 35.3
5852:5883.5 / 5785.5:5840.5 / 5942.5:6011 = 0.6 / 36.4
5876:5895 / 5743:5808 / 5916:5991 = 1.8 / 35.7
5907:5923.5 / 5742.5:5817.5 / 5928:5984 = 0.2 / 35.6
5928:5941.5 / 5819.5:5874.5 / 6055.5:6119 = 0.4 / 35.7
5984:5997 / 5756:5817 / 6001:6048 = -0.1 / 35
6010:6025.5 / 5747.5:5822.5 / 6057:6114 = 0.6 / 35.2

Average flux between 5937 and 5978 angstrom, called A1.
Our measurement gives 35.6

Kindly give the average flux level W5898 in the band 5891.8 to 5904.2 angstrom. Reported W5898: 33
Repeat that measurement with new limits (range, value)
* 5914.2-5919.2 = 34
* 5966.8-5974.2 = 36.5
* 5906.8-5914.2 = 35.5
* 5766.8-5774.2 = 36.7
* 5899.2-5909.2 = 35.8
